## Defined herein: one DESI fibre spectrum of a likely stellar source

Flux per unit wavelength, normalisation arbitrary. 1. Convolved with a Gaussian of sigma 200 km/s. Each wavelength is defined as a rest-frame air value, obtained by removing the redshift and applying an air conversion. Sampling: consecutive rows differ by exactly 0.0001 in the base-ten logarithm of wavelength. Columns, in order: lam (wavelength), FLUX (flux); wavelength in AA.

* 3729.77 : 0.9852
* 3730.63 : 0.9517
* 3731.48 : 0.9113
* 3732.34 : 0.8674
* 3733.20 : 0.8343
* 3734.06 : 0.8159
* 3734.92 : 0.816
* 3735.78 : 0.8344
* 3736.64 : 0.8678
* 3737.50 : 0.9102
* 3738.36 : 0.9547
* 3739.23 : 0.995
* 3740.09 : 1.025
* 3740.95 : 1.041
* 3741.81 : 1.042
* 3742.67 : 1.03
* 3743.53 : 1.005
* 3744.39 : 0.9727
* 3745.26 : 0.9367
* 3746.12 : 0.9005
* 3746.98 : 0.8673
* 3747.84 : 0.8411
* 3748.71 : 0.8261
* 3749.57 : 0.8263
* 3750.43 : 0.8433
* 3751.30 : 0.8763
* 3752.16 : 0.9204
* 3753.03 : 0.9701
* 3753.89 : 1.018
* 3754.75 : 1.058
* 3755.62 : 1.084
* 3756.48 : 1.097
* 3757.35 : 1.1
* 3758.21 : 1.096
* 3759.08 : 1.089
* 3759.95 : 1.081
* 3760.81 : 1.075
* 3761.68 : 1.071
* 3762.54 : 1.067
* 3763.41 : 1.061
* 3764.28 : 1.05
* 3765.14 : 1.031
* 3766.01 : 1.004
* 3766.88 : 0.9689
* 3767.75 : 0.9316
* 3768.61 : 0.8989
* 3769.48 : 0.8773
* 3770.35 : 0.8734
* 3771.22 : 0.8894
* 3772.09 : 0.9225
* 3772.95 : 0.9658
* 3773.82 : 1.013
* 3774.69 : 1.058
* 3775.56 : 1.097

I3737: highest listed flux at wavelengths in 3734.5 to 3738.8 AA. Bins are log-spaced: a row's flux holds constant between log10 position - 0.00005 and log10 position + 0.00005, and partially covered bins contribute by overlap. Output 0.9547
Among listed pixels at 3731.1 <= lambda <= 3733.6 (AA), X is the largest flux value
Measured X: 0.9113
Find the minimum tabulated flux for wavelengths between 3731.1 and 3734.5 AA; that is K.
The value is 0.8159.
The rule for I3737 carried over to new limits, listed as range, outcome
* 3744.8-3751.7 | 0.9367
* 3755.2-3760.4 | 1.1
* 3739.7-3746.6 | 1.042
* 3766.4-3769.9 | 0.9689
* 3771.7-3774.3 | 1.013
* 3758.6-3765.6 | 1.089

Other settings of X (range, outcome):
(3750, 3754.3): 1.018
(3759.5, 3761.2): 1.081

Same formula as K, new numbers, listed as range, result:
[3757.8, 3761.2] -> 1.075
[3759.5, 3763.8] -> 1.061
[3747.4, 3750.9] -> 0.8261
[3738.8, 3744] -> 0.995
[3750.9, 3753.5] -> 0.8763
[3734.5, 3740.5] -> 0.816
